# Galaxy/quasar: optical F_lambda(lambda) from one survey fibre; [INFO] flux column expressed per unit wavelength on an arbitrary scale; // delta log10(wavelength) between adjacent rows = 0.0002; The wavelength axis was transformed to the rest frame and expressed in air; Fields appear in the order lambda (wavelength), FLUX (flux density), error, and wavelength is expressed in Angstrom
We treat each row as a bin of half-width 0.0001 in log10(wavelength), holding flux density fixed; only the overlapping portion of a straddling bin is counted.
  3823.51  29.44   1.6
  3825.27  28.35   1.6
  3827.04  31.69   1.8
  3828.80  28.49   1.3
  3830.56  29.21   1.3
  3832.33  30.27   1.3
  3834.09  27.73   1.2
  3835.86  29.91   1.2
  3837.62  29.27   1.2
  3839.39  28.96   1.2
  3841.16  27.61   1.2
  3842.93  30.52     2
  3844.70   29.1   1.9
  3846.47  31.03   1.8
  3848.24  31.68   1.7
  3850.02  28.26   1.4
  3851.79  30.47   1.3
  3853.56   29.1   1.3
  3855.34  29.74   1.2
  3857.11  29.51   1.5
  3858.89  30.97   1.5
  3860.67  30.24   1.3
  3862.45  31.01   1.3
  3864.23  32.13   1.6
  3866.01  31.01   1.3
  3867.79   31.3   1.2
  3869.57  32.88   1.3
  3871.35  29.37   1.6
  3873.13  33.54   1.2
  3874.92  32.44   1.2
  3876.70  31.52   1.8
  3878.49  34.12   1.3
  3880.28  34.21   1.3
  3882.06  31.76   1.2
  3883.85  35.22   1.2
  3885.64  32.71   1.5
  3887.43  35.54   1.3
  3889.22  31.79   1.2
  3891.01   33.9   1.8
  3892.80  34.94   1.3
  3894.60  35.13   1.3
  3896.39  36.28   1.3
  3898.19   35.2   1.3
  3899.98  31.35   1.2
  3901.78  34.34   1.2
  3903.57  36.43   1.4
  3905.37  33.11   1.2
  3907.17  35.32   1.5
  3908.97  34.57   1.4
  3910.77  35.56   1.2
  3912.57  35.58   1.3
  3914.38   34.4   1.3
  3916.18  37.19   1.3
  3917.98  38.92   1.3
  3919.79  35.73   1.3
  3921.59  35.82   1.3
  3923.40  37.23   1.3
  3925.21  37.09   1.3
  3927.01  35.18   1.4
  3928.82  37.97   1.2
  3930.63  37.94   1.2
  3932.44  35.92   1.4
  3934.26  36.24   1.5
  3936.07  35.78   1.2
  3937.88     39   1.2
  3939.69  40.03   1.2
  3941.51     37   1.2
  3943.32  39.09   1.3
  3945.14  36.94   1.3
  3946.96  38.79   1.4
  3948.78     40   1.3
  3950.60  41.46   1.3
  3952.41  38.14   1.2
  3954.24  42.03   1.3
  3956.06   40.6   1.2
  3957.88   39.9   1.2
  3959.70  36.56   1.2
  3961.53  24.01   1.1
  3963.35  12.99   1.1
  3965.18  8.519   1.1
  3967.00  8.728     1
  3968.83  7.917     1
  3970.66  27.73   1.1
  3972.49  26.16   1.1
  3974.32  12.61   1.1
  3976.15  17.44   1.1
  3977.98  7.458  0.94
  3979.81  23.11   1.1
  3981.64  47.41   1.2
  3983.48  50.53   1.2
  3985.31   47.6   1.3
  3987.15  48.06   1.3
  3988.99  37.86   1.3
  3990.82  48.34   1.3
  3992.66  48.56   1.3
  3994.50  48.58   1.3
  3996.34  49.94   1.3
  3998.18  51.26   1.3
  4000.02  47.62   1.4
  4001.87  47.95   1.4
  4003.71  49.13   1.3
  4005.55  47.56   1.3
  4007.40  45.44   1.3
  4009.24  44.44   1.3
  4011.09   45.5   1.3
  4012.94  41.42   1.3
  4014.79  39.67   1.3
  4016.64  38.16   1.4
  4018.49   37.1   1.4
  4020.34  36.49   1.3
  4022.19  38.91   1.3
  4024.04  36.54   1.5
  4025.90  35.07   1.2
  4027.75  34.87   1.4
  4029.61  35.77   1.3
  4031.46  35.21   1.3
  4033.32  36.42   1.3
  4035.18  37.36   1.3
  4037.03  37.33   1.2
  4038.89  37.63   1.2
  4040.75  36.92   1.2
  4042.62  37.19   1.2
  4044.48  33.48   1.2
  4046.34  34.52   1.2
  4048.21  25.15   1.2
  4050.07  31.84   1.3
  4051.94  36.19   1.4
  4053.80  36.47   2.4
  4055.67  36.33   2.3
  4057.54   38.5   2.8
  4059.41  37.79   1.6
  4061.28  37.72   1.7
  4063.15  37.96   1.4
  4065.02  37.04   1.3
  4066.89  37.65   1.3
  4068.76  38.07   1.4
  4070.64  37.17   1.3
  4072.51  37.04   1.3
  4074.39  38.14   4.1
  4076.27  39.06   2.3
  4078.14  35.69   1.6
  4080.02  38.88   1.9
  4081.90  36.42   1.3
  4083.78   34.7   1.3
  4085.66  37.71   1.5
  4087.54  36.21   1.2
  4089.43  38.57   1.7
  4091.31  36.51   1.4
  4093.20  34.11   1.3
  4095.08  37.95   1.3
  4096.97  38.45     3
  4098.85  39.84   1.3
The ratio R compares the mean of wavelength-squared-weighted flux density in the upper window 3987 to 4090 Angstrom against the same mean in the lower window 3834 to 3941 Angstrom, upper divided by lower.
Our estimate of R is 1.3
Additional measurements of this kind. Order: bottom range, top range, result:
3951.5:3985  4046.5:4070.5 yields 1.41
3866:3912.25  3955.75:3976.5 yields 0.66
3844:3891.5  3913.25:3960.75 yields 1.24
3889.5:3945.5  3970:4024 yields 1.15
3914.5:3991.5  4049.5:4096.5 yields 1.18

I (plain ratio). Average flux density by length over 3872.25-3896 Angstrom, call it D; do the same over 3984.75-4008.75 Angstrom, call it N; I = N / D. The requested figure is 1.41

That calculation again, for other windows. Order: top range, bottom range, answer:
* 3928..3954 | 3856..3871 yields 1.23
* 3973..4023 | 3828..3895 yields 1.30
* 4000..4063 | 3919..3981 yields 1.24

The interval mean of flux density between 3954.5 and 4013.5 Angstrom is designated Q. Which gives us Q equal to 35.7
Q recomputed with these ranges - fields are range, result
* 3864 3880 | 32.1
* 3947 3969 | 29.5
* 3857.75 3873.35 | 31.3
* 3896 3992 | 33.8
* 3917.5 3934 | 36.8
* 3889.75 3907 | 34.5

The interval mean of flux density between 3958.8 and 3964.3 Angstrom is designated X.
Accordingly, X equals 24.4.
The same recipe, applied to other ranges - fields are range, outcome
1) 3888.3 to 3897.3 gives 34.4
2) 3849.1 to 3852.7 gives 29.4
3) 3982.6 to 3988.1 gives 48.6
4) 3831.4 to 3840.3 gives 29.2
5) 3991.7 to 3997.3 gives 49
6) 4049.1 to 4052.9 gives 34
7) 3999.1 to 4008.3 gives 47.5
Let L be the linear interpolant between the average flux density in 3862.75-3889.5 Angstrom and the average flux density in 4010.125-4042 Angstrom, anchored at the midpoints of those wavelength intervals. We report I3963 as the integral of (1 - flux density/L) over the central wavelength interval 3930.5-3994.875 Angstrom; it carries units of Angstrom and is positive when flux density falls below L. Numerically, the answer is 3.8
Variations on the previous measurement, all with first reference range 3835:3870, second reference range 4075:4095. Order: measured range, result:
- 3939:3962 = -3.7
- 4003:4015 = -3.6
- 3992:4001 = -3.9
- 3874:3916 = -3.7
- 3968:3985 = 4.2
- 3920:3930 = -1.3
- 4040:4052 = 0.8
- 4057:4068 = -0.5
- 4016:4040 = -1.0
